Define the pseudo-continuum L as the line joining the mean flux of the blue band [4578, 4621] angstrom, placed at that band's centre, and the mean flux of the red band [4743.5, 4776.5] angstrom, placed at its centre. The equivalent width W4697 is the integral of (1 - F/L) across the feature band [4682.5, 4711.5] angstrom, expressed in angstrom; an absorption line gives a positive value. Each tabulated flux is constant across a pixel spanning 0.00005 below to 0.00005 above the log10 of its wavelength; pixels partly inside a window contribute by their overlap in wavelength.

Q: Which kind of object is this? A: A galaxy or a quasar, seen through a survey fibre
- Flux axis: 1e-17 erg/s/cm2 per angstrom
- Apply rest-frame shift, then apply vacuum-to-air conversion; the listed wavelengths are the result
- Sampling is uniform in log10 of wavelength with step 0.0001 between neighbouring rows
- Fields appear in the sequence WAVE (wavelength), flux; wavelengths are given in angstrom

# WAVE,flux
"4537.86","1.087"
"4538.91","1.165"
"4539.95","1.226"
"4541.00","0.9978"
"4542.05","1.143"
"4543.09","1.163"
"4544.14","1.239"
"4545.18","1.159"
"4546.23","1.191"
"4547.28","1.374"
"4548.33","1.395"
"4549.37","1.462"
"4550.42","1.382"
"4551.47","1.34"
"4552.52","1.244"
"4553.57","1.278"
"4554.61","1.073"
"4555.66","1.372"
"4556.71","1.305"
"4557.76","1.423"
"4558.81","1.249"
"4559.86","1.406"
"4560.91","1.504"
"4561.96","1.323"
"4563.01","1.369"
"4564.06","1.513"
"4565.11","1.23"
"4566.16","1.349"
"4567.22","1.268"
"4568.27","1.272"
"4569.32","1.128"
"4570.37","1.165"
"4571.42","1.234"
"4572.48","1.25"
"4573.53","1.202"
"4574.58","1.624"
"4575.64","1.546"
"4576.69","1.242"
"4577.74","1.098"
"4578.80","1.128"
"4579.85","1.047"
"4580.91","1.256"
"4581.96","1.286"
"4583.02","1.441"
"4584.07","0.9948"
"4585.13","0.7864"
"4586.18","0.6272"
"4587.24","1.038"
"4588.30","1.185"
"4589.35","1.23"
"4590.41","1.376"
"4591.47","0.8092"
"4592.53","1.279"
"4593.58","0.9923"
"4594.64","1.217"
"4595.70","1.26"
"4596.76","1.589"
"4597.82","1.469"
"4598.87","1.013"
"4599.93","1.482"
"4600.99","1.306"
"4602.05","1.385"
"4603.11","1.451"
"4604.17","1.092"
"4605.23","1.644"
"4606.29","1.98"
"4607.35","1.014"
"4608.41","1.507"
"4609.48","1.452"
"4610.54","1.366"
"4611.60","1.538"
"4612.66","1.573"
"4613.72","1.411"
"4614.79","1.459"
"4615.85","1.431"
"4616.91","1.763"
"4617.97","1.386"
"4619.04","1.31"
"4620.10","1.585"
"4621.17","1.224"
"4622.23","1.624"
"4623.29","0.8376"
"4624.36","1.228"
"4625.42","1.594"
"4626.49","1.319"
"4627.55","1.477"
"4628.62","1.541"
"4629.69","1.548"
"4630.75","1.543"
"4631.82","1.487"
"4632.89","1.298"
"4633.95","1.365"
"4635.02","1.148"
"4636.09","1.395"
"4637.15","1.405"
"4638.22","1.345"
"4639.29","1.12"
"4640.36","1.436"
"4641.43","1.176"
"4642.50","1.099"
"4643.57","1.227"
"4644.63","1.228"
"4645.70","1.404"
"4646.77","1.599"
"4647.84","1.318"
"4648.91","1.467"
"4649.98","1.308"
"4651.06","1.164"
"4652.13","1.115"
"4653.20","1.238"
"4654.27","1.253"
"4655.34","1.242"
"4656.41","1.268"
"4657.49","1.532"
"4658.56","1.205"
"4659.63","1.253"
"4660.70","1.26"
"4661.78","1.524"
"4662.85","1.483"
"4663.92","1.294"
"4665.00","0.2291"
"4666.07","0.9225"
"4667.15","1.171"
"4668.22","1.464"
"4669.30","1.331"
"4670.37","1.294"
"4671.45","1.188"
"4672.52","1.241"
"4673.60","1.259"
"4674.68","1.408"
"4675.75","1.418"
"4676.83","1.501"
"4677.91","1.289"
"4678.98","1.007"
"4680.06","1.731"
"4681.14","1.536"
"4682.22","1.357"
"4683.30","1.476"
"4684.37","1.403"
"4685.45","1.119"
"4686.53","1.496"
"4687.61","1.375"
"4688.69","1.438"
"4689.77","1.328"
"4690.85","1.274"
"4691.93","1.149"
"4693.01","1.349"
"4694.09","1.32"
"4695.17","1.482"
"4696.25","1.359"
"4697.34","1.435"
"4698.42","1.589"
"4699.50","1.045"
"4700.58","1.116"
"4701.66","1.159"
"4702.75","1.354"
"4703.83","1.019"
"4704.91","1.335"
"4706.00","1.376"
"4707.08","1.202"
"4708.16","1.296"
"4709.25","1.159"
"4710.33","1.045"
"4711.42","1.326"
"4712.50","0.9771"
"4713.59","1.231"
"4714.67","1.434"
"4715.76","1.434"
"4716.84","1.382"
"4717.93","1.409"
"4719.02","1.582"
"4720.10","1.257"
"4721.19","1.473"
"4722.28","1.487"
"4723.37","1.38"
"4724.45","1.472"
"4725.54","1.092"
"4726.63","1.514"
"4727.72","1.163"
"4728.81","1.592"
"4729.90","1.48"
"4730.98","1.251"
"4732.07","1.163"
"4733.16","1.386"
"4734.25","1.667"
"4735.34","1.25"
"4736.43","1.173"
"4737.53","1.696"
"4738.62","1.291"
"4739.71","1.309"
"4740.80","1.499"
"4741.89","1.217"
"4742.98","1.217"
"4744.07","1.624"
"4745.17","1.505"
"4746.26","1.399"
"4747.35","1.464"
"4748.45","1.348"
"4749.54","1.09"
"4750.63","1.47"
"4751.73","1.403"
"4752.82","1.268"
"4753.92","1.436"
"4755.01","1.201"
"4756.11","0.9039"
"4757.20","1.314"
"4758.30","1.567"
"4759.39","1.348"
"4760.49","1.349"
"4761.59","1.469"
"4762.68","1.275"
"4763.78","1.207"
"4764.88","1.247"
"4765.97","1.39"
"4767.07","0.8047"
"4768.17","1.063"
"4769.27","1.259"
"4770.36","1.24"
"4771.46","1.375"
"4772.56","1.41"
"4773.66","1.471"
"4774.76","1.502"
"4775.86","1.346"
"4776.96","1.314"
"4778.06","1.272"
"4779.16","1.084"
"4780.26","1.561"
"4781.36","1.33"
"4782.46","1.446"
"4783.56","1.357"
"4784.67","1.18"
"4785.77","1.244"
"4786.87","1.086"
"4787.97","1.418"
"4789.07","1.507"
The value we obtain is 0.41 angstrom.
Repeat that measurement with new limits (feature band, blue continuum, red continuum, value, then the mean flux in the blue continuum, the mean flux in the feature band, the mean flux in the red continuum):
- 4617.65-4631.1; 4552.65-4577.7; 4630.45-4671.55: -1.2 angstrom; 1.31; 1.4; 1.28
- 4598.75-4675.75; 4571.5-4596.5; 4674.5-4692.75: -3.8 angstrom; 1.18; 1.34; 1.37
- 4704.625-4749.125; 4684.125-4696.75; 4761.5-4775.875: -1.4 angstrom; 1.34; 1.35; 1.28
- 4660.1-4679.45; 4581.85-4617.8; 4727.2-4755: 1.5 angstrom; 1.31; 1.24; 1.37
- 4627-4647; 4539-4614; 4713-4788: -0.8 angstrom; 1.28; 1.36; 1.34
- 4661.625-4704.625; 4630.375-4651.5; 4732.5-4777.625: 1.0 angstrom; 1.33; 1.3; 1.33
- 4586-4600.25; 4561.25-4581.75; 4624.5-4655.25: 1.2 angstrom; 1.28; 1.19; 1.34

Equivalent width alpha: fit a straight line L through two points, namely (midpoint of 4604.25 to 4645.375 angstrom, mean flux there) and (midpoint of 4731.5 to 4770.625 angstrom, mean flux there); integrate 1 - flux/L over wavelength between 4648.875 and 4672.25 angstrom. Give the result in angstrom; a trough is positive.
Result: 2.4 angstrom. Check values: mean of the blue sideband 1.39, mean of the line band 1.23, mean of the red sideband 1.32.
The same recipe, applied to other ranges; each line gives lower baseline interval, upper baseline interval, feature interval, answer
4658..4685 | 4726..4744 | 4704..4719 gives 0.7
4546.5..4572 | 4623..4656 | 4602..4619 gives -1.8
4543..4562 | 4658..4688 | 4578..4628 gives -0.1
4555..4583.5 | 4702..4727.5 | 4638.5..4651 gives 0.0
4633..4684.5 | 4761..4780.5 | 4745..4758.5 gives -0.4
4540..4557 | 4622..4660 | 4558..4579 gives -0.6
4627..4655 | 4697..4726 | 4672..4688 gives -0.7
